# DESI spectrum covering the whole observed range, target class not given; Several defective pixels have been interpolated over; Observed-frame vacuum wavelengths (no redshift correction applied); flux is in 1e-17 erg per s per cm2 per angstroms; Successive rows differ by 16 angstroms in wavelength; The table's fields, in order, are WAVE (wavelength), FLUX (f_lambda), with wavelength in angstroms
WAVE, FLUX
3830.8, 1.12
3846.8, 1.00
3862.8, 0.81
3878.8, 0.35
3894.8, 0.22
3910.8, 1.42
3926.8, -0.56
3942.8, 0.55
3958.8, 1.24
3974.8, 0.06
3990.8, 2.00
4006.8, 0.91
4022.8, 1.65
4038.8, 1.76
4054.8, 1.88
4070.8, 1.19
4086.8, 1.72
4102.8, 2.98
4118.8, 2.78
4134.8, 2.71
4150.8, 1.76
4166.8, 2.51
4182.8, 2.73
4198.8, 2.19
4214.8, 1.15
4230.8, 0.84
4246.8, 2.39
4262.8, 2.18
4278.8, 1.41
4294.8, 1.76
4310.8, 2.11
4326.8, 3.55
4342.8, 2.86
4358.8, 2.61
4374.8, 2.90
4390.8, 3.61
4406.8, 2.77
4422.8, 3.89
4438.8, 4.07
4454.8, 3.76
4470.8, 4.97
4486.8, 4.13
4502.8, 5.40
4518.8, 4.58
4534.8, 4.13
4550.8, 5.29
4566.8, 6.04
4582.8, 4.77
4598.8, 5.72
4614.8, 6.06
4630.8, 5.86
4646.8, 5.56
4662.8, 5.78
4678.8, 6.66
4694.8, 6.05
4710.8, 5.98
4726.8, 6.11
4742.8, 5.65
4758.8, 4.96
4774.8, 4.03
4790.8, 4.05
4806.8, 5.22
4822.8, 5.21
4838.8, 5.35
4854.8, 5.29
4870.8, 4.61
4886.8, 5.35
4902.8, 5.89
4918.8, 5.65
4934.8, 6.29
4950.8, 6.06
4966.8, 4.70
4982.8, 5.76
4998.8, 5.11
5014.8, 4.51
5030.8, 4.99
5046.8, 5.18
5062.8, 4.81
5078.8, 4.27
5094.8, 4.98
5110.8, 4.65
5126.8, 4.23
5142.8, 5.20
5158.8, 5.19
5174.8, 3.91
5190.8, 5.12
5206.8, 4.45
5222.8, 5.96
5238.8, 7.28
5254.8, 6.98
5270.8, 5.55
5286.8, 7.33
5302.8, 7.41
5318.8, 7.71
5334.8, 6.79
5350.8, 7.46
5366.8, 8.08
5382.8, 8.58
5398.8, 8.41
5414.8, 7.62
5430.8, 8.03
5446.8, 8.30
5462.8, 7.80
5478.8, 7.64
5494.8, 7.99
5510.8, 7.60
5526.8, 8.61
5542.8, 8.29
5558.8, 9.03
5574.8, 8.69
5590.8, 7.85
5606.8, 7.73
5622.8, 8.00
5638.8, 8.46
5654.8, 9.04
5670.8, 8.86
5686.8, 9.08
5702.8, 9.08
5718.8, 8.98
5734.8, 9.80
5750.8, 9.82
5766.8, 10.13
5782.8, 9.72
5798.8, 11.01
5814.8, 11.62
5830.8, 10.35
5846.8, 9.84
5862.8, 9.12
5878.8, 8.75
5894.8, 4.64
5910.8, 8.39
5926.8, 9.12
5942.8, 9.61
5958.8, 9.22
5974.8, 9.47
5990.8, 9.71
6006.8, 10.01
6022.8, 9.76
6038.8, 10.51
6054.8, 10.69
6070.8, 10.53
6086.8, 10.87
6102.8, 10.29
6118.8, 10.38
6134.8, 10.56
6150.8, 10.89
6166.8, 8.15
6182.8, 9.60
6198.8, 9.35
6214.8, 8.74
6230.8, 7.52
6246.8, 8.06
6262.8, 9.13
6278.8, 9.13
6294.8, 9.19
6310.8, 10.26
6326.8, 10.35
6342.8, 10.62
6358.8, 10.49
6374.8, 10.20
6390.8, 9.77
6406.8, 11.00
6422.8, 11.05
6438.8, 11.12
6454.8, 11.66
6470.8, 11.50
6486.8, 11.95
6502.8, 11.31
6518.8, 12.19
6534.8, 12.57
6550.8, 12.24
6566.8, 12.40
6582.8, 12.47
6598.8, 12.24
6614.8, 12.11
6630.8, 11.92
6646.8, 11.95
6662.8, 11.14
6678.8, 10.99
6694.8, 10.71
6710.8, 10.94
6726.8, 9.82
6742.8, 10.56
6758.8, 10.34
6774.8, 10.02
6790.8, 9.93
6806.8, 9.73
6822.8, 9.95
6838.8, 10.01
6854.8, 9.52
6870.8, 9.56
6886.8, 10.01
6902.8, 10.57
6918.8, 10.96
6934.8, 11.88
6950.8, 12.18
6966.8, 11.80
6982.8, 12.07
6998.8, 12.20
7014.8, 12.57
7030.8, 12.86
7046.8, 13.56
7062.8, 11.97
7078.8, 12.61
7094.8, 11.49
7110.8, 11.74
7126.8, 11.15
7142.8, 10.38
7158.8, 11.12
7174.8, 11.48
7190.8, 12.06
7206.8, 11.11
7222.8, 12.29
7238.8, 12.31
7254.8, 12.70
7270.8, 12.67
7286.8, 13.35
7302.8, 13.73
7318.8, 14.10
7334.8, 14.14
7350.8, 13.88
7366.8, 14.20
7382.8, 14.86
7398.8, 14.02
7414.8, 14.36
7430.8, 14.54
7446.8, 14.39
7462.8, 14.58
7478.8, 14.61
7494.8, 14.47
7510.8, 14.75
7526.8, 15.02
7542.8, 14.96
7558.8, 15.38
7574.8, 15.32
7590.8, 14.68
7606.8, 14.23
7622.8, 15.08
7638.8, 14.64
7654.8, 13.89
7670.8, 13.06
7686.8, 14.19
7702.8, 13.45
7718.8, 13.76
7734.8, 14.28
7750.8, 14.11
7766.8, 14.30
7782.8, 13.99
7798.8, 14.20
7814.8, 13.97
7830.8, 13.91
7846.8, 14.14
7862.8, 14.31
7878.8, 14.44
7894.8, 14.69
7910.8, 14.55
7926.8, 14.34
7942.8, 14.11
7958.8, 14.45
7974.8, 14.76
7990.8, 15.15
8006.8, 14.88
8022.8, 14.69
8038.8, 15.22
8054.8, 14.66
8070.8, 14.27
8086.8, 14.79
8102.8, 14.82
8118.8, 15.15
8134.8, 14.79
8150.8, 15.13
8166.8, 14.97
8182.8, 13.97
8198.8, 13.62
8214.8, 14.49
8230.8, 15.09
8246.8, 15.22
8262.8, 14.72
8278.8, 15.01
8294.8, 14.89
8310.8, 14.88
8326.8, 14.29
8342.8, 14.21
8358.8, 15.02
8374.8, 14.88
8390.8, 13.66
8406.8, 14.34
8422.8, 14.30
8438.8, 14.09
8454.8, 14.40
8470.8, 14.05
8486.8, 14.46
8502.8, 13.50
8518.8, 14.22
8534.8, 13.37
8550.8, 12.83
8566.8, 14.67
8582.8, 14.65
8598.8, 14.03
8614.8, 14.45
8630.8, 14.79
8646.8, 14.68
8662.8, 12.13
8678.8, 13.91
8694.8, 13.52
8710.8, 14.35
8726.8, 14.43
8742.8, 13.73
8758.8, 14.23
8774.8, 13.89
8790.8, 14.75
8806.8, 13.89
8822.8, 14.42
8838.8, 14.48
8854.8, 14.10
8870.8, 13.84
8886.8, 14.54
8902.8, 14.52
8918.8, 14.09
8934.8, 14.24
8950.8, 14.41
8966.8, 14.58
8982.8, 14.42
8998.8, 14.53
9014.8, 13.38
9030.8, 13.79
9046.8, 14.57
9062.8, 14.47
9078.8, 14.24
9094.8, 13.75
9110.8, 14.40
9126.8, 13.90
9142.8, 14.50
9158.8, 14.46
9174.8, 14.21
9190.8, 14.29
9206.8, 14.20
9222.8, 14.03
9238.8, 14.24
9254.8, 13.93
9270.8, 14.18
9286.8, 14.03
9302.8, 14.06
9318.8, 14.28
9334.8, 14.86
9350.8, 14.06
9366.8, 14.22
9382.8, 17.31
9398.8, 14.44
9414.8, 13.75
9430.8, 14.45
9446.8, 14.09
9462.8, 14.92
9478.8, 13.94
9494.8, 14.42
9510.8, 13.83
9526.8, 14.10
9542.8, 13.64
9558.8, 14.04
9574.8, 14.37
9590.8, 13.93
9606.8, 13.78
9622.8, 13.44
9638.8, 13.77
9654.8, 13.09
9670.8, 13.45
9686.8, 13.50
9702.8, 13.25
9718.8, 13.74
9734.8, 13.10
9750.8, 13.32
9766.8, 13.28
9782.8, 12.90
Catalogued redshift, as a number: 0.00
